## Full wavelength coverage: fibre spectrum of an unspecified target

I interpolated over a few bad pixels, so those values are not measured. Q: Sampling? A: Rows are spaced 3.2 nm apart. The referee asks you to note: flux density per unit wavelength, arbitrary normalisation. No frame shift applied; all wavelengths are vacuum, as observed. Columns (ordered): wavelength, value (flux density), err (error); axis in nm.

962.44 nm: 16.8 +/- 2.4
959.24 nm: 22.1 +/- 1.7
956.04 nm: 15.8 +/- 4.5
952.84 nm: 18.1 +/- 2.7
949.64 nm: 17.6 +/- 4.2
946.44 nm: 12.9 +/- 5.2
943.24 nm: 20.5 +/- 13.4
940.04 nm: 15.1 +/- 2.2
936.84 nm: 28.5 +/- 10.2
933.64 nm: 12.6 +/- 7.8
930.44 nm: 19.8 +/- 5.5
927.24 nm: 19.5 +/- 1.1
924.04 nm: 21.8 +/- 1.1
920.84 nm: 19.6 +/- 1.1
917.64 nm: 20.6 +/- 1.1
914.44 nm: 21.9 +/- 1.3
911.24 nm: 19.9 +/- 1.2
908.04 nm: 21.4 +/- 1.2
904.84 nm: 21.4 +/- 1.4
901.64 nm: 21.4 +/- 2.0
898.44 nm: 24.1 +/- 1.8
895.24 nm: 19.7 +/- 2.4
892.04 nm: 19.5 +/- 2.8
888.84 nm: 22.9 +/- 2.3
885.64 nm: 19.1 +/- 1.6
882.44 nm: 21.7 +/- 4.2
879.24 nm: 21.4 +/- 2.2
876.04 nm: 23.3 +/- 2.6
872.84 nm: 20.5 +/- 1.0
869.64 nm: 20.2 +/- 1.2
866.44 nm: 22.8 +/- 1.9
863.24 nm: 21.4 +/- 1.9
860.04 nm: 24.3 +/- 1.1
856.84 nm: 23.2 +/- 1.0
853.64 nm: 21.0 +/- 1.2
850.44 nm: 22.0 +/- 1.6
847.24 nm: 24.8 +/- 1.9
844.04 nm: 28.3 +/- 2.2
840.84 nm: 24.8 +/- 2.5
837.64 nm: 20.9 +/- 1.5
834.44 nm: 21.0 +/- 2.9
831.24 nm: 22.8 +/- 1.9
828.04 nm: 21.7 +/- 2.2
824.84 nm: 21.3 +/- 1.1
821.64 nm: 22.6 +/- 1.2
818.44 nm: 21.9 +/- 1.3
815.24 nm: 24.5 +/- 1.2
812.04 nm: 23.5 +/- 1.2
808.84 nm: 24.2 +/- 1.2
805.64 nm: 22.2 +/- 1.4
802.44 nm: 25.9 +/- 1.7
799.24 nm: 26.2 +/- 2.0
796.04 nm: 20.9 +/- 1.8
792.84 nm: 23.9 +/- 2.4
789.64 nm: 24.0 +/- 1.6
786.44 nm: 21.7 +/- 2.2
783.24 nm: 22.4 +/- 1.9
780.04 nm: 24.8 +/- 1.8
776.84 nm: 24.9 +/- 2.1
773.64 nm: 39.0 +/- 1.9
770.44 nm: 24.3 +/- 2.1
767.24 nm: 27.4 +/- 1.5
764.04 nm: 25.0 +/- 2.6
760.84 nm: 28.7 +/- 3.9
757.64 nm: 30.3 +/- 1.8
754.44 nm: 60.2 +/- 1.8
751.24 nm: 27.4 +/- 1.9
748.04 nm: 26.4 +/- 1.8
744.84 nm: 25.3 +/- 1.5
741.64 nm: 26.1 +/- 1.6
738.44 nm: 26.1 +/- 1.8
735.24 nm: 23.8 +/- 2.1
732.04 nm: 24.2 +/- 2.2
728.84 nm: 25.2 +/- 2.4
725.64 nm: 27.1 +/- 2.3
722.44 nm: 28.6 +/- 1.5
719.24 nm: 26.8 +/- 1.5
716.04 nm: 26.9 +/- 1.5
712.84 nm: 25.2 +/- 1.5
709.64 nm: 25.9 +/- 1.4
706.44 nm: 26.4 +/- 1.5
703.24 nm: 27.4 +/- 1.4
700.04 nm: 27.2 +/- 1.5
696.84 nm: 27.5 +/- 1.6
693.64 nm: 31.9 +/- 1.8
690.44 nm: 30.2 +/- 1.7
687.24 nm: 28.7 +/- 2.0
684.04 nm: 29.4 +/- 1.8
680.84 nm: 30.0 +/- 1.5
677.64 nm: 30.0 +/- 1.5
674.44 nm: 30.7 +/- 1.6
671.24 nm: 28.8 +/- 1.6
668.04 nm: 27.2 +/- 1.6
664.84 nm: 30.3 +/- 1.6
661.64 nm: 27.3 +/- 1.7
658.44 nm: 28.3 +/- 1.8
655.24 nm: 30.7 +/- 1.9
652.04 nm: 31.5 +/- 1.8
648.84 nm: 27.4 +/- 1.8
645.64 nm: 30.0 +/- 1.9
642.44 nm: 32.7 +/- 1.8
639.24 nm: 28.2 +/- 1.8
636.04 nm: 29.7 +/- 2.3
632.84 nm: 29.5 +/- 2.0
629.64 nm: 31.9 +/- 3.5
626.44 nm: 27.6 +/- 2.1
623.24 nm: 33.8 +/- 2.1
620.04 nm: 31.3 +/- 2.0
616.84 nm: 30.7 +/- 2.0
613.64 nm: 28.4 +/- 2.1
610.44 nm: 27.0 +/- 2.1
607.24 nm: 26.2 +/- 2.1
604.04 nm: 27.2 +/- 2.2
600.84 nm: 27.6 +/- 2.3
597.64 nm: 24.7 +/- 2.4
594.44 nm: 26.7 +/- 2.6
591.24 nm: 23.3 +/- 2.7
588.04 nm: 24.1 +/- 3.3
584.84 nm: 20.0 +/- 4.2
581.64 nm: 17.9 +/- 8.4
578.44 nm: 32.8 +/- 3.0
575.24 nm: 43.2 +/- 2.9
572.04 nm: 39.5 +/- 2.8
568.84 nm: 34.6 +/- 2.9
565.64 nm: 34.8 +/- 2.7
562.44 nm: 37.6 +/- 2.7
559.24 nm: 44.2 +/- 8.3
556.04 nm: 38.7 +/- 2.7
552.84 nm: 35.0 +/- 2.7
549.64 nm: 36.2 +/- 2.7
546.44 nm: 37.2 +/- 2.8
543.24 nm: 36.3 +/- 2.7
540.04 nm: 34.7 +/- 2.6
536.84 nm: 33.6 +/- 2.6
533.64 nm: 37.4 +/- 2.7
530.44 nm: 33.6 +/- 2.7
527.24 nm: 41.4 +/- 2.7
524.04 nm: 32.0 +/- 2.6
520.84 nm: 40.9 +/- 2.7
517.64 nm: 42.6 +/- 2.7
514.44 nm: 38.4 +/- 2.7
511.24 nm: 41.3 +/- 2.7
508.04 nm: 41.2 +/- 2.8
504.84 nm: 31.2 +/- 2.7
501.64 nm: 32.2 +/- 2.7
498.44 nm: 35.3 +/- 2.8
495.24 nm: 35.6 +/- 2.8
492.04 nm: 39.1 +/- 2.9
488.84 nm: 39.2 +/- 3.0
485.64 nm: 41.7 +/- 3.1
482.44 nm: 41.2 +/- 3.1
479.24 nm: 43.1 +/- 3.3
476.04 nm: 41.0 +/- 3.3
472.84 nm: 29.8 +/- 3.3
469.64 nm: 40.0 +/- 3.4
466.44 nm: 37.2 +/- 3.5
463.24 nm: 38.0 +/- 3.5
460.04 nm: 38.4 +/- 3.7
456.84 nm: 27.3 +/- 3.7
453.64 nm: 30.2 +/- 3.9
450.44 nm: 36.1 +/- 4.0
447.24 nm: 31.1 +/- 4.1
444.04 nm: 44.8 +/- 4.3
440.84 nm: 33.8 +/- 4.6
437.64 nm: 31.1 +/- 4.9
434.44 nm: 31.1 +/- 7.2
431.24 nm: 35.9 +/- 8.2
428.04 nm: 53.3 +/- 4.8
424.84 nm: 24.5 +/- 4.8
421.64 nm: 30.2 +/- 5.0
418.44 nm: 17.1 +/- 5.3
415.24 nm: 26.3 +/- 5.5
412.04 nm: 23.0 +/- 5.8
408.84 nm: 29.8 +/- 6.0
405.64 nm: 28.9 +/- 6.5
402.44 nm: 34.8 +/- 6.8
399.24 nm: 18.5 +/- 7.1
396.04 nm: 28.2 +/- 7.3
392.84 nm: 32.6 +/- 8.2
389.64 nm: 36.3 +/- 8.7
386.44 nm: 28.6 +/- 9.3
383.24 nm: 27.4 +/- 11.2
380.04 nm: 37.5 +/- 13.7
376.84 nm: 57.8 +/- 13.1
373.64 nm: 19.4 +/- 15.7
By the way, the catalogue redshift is 0.151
